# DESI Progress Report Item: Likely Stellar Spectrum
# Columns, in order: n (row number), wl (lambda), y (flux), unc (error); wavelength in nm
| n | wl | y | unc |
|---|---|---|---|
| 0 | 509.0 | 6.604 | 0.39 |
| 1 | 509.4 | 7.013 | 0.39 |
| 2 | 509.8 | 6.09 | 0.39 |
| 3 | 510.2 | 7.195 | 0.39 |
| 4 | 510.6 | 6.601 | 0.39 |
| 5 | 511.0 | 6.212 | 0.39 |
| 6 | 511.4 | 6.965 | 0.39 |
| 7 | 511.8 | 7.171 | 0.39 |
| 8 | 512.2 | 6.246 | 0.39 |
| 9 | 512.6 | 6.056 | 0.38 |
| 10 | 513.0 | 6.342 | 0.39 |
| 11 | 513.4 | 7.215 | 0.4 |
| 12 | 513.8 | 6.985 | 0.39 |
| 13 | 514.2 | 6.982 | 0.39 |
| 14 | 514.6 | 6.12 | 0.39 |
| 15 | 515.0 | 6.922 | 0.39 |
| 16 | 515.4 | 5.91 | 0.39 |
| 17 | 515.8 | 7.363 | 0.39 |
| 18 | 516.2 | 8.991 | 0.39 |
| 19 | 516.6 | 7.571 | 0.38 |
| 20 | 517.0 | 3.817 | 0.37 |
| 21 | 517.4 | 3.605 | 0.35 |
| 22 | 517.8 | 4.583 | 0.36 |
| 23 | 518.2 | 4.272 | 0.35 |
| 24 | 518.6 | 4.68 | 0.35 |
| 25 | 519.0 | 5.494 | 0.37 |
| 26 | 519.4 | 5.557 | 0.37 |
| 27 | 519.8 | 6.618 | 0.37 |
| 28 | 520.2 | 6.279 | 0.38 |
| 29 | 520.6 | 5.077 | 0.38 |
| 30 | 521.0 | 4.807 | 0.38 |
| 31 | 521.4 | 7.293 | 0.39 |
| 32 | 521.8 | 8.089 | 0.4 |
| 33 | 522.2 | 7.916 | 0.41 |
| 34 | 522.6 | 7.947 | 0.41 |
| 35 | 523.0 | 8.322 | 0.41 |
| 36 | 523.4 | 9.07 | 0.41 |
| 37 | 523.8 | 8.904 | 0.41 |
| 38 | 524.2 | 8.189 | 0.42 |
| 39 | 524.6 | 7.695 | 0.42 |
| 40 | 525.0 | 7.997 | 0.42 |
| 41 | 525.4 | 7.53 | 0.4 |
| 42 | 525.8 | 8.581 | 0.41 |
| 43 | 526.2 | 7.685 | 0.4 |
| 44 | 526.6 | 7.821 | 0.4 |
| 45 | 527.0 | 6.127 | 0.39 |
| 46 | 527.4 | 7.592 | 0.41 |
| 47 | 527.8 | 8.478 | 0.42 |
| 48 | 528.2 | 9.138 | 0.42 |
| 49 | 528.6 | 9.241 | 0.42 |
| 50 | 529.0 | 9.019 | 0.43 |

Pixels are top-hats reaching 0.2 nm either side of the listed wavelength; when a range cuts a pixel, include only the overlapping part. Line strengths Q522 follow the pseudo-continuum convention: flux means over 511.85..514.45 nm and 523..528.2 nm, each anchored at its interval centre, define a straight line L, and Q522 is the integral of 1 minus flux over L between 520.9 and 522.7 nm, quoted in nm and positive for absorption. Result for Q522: 0.075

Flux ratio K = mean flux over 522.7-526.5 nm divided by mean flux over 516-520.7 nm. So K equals 1.5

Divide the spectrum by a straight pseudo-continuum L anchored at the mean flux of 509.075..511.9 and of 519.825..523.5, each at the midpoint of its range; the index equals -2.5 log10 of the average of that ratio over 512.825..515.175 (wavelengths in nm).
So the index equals 0.01 mag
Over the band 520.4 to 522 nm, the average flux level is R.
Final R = 6.32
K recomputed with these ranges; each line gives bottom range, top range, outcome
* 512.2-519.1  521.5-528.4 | 1.33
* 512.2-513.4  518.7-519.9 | 0.90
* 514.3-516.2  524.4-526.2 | 1.16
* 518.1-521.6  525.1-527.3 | 1.35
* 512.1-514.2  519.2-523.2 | 1.03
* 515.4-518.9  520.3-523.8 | 1.31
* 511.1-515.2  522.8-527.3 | 1.19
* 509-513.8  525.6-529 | 1.22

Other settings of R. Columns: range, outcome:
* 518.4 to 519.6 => 5.24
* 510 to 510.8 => 6.9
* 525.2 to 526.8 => 7.9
